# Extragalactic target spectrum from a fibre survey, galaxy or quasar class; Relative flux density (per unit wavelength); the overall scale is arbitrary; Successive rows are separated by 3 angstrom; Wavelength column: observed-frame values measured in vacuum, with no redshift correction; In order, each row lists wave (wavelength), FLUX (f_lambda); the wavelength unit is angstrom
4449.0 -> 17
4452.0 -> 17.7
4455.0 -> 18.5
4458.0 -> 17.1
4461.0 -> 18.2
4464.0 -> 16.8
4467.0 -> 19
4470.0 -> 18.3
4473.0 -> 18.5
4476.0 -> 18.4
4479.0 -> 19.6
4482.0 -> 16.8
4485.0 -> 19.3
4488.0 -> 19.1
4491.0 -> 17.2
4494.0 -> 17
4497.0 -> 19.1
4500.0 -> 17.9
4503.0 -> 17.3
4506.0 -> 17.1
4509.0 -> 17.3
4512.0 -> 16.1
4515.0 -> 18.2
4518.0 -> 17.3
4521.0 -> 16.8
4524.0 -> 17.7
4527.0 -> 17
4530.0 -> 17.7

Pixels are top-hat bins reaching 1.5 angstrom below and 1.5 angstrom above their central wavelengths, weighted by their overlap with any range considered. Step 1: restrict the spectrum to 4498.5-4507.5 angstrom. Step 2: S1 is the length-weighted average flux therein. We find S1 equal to 17.4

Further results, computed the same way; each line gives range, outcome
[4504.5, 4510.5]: 17.2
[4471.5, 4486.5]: 18.5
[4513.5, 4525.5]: 17.5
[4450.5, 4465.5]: 17.7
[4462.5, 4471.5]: 18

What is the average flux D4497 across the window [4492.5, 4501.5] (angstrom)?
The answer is 18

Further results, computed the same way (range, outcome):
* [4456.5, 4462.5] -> 17.7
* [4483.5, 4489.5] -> 19.2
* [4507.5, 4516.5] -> 17.2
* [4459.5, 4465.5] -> 17.5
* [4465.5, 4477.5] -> 18.6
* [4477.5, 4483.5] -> 18.2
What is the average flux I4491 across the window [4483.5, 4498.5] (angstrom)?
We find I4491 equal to 18.3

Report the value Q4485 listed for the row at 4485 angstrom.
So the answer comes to 19.3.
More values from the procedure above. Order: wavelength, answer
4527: 17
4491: 17.2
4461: 18.2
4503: 17.3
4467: 19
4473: 18.5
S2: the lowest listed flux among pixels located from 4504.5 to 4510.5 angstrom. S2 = 17.1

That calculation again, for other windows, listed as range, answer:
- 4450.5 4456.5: 17.7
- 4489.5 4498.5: 17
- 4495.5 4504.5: 17.3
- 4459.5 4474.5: 16.8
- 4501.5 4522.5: 16.1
